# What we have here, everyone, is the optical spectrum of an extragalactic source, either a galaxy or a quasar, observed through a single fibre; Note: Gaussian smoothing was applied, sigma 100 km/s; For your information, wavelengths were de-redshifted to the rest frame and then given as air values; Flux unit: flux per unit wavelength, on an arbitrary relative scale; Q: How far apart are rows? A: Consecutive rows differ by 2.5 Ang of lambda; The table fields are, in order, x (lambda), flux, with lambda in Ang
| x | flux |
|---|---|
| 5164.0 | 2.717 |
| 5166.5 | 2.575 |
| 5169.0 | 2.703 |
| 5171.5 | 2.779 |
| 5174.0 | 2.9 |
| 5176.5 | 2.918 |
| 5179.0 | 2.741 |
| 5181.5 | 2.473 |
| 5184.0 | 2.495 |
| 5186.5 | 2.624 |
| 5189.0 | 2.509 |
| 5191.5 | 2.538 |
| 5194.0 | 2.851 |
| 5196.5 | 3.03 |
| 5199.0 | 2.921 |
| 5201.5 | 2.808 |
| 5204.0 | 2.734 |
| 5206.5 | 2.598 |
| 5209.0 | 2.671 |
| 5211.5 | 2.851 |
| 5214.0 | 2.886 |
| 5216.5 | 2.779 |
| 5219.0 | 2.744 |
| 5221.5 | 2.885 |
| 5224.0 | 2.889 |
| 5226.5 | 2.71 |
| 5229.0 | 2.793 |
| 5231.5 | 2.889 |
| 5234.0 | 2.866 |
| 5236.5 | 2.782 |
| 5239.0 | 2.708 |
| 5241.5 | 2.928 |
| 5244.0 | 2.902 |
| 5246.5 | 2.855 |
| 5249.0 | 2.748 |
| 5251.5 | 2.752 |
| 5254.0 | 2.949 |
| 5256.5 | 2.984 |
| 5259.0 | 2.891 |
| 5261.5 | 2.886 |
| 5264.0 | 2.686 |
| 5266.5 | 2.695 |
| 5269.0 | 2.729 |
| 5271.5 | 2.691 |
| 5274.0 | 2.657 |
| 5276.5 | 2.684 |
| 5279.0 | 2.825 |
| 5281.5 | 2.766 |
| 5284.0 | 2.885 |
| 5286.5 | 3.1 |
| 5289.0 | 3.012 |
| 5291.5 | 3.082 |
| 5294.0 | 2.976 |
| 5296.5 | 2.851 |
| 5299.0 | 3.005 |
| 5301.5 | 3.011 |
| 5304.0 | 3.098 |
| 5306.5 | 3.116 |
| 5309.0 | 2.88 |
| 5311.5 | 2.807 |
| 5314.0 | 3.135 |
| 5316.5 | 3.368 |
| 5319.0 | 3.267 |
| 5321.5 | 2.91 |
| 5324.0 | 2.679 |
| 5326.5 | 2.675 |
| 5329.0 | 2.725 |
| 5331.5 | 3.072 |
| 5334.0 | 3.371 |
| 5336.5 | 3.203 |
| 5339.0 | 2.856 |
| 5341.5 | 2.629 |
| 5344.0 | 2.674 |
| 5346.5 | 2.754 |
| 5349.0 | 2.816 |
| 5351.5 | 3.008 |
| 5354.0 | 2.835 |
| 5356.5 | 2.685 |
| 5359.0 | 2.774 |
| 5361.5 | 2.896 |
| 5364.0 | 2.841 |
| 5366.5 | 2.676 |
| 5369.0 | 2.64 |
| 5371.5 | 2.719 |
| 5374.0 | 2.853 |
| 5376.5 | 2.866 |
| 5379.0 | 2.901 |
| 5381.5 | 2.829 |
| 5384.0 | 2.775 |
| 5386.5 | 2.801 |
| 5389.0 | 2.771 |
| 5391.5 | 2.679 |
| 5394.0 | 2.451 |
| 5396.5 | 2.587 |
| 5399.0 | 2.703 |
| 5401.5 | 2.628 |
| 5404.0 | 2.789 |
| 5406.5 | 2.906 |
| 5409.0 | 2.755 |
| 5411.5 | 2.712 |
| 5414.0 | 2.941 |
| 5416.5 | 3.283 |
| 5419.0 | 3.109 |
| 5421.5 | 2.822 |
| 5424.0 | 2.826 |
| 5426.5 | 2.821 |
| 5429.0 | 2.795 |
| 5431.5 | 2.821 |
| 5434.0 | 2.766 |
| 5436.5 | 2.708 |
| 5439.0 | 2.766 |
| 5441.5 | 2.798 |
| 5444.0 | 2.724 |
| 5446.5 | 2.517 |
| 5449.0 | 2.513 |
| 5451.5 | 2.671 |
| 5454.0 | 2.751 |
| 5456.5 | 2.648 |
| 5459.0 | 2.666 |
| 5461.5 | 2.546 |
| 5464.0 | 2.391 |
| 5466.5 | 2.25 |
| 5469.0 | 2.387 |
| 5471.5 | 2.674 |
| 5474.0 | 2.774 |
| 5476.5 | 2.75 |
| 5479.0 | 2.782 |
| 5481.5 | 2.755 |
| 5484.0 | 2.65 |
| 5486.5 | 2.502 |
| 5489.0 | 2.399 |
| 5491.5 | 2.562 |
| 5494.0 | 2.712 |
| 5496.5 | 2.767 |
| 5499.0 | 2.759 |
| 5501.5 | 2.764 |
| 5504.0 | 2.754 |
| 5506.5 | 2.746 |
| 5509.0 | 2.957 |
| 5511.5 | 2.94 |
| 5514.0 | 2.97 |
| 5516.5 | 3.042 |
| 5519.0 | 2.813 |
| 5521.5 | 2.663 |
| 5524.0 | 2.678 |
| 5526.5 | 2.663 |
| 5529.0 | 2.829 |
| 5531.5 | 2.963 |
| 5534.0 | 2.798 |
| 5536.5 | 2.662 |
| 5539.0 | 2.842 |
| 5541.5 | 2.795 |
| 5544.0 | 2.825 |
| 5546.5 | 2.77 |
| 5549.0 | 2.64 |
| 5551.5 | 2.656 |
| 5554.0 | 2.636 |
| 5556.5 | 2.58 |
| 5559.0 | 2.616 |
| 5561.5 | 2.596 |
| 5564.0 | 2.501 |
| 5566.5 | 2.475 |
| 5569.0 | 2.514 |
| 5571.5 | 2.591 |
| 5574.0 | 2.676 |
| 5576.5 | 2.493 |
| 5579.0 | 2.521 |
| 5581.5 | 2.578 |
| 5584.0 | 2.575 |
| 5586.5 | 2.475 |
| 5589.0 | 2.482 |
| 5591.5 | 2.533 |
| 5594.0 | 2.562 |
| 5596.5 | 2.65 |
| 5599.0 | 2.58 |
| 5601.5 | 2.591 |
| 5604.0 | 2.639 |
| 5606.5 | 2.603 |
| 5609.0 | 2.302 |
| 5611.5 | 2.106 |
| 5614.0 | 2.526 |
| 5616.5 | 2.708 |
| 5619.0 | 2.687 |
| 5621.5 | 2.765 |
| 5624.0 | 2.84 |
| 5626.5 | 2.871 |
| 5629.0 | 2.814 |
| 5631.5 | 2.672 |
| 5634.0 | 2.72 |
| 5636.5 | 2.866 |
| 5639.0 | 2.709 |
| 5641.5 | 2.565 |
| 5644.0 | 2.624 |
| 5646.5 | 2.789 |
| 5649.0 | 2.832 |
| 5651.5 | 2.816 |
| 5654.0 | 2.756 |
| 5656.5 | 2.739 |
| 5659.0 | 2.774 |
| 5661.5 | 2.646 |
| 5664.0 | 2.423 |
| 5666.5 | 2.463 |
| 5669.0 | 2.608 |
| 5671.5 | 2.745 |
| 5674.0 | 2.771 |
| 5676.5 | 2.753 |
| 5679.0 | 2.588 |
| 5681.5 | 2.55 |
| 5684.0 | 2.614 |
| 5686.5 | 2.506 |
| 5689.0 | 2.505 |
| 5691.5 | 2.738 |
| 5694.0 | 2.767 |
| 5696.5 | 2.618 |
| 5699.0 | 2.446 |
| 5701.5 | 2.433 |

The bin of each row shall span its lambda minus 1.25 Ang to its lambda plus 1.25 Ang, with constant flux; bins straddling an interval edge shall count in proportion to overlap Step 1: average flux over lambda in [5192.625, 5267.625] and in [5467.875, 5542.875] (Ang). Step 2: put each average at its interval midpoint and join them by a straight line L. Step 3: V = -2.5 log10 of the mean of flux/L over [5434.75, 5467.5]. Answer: 0.058 mag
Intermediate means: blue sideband 2.82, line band 2.62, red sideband 2.75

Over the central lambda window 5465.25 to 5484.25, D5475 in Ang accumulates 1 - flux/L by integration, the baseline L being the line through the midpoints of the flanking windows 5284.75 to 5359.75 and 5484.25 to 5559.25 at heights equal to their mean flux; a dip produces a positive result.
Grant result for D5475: 1.1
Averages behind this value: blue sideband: 2.95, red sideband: 2.74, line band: 2.63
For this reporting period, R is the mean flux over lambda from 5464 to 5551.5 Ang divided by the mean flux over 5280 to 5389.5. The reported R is 0.94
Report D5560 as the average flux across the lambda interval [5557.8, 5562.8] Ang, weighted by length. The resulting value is 2.6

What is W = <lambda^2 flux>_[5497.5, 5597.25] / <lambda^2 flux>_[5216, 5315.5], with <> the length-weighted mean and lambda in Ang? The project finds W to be 1.0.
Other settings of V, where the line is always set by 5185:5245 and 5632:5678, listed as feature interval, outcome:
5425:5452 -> 0.01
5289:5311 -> -0.09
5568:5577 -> 0.06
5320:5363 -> -0.04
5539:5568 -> 0.03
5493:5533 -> -0.03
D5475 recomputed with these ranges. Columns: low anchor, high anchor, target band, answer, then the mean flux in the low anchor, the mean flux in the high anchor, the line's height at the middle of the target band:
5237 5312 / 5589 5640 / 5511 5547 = -1.6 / 2.87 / 2.63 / 2.69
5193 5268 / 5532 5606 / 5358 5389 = -0.7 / 2.82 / 2.62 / 2.74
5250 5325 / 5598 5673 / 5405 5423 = -0.7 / 2.91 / 2.66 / 2.82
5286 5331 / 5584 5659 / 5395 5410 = 0.8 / 2.98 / 2.65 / 2.88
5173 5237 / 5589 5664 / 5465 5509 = 0.6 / 2.76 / 2.66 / 2.69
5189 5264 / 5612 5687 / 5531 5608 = 2.5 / 2.81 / 2.69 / 2.71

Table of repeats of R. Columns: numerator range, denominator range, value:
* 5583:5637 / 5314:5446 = 0.92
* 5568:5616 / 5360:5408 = 0.92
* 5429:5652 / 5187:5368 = 0.93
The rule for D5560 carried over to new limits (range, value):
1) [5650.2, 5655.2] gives 2.79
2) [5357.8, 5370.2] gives 2.77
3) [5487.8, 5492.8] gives 2.48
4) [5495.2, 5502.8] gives 2.76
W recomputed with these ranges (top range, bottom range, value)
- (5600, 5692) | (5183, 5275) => 1.11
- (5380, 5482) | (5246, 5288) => 1.03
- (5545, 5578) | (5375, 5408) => 1.01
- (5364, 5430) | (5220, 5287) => 1.05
